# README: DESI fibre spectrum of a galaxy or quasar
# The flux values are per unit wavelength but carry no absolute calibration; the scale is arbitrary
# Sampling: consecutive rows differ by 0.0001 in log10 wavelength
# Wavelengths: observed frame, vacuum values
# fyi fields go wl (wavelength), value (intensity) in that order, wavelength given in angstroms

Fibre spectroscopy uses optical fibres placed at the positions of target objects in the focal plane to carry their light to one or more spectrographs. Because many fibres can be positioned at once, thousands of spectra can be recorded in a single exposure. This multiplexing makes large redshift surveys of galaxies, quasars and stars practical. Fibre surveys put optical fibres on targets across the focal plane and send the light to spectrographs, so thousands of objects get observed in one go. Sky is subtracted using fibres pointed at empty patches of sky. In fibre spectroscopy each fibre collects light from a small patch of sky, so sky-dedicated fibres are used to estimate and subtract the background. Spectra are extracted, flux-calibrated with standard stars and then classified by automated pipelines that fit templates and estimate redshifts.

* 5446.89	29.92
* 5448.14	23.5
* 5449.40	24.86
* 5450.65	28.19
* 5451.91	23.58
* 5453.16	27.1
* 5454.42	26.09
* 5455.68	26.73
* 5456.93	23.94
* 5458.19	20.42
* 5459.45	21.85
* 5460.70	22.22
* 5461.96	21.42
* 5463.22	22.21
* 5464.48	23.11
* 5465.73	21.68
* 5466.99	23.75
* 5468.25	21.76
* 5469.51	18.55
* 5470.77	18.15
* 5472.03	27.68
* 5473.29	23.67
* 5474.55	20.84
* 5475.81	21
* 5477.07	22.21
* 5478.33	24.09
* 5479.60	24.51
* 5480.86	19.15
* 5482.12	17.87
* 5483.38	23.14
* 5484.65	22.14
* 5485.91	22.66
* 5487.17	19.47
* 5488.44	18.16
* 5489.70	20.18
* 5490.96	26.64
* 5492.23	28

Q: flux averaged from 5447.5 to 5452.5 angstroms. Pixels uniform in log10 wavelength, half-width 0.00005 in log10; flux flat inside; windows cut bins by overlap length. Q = 25.1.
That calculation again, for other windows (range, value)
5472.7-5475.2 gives 22.2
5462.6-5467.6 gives 22.7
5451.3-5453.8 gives 25.4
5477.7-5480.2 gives 24.2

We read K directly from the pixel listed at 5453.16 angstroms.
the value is 27.1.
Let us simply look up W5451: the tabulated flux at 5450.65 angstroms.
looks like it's 28.19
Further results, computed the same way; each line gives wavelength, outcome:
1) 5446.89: 29.92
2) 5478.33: 24.09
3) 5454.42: 26.09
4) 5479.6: 24.51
